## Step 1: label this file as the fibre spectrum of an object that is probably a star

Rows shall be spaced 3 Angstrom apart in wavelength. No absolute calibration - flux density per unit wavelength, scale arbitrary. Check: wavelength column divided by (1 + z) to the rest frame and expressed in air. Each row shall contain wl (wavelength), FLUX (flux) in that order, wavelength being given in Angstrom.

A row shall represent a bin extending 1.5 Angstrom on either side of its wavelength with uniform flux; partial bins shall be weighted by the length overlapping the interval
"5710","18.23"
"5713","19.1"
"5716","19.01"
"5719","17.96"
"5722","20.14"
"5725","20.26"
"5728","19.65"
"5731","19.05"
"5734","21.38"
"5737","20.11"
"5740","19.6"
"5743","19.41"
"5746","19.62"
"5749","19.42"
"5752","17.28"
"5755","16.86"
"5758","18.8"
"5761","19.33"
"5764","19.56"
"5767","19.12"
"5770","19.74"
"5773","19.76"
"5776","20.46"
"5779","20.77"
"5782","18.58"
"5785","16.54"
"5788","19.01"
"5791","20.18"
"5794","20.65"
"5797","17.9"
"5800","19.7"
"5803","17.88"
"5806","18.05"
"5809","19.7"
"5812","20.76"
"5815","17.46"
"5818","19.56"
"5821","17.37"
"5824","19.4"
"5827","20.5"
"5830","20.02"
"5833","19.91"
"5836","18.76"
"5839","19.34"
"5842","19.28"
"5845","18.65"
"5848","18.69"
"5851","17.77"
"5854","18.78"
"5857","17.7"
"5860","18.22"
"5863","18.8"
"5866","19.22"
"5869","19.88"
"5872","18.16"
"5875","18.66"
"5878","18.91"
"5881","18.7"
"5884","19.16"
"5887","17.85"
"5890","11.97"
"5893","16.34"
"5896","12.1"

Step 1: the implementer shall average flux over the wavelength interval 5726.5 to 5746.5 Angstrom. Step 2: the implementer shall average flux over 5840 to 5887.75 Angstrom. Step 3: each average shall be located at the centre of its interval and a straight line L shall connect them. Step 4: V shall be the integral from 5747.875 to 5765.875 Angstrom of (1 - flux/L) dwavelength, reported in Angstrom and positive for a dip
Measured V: 1.0 Angstrom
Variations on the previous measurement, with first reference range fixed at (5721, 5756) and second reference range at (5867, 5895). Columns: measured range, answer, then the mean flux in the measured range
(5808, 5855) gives -2.2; 19.1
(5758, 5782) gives -0.8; 19.7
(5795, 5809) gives 0.0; 18.6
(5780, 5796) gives -0.2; 19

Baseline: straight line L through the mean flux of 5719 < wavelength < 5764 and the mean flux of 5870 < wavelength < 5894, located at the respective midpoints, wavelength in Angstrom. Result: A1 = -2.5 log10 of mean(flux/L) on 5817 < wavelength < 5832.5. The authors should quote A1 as -0.07 mag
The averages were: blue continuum 19.3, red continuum 17.5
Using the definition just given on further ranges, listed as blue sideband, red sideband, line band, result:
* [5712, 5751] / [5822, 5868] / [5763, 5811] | 0.00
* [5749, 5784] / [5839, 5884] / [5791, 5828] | -0.01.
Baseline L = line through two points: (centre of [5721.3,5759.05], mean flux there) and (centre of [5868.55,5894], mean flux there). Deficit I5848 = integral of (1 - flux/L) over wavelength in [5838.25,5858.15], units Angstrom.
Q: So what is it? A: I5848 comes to -0.6 Angstrom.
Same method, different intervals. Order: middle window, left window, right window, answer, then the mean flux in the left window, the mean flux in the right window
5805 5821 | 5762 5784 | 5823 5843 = 0.5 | 19.6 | 19.6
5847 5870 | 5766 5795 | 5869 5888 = 0.3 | 19.5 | 18.7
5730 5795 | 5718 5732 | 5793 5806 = -0.5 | 19.5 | 18.9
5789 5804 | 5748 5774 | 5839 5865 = -0.5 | 18.8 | 18.5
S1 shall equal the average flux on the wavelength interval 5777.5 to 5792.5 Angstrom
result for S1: 19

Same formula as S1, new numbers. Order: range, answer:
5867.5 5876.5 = 18.9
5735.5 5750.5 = 19.6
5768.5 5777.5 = 20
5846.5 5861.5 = 18.2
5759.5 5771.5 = 19.4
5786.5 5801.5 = 19.5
